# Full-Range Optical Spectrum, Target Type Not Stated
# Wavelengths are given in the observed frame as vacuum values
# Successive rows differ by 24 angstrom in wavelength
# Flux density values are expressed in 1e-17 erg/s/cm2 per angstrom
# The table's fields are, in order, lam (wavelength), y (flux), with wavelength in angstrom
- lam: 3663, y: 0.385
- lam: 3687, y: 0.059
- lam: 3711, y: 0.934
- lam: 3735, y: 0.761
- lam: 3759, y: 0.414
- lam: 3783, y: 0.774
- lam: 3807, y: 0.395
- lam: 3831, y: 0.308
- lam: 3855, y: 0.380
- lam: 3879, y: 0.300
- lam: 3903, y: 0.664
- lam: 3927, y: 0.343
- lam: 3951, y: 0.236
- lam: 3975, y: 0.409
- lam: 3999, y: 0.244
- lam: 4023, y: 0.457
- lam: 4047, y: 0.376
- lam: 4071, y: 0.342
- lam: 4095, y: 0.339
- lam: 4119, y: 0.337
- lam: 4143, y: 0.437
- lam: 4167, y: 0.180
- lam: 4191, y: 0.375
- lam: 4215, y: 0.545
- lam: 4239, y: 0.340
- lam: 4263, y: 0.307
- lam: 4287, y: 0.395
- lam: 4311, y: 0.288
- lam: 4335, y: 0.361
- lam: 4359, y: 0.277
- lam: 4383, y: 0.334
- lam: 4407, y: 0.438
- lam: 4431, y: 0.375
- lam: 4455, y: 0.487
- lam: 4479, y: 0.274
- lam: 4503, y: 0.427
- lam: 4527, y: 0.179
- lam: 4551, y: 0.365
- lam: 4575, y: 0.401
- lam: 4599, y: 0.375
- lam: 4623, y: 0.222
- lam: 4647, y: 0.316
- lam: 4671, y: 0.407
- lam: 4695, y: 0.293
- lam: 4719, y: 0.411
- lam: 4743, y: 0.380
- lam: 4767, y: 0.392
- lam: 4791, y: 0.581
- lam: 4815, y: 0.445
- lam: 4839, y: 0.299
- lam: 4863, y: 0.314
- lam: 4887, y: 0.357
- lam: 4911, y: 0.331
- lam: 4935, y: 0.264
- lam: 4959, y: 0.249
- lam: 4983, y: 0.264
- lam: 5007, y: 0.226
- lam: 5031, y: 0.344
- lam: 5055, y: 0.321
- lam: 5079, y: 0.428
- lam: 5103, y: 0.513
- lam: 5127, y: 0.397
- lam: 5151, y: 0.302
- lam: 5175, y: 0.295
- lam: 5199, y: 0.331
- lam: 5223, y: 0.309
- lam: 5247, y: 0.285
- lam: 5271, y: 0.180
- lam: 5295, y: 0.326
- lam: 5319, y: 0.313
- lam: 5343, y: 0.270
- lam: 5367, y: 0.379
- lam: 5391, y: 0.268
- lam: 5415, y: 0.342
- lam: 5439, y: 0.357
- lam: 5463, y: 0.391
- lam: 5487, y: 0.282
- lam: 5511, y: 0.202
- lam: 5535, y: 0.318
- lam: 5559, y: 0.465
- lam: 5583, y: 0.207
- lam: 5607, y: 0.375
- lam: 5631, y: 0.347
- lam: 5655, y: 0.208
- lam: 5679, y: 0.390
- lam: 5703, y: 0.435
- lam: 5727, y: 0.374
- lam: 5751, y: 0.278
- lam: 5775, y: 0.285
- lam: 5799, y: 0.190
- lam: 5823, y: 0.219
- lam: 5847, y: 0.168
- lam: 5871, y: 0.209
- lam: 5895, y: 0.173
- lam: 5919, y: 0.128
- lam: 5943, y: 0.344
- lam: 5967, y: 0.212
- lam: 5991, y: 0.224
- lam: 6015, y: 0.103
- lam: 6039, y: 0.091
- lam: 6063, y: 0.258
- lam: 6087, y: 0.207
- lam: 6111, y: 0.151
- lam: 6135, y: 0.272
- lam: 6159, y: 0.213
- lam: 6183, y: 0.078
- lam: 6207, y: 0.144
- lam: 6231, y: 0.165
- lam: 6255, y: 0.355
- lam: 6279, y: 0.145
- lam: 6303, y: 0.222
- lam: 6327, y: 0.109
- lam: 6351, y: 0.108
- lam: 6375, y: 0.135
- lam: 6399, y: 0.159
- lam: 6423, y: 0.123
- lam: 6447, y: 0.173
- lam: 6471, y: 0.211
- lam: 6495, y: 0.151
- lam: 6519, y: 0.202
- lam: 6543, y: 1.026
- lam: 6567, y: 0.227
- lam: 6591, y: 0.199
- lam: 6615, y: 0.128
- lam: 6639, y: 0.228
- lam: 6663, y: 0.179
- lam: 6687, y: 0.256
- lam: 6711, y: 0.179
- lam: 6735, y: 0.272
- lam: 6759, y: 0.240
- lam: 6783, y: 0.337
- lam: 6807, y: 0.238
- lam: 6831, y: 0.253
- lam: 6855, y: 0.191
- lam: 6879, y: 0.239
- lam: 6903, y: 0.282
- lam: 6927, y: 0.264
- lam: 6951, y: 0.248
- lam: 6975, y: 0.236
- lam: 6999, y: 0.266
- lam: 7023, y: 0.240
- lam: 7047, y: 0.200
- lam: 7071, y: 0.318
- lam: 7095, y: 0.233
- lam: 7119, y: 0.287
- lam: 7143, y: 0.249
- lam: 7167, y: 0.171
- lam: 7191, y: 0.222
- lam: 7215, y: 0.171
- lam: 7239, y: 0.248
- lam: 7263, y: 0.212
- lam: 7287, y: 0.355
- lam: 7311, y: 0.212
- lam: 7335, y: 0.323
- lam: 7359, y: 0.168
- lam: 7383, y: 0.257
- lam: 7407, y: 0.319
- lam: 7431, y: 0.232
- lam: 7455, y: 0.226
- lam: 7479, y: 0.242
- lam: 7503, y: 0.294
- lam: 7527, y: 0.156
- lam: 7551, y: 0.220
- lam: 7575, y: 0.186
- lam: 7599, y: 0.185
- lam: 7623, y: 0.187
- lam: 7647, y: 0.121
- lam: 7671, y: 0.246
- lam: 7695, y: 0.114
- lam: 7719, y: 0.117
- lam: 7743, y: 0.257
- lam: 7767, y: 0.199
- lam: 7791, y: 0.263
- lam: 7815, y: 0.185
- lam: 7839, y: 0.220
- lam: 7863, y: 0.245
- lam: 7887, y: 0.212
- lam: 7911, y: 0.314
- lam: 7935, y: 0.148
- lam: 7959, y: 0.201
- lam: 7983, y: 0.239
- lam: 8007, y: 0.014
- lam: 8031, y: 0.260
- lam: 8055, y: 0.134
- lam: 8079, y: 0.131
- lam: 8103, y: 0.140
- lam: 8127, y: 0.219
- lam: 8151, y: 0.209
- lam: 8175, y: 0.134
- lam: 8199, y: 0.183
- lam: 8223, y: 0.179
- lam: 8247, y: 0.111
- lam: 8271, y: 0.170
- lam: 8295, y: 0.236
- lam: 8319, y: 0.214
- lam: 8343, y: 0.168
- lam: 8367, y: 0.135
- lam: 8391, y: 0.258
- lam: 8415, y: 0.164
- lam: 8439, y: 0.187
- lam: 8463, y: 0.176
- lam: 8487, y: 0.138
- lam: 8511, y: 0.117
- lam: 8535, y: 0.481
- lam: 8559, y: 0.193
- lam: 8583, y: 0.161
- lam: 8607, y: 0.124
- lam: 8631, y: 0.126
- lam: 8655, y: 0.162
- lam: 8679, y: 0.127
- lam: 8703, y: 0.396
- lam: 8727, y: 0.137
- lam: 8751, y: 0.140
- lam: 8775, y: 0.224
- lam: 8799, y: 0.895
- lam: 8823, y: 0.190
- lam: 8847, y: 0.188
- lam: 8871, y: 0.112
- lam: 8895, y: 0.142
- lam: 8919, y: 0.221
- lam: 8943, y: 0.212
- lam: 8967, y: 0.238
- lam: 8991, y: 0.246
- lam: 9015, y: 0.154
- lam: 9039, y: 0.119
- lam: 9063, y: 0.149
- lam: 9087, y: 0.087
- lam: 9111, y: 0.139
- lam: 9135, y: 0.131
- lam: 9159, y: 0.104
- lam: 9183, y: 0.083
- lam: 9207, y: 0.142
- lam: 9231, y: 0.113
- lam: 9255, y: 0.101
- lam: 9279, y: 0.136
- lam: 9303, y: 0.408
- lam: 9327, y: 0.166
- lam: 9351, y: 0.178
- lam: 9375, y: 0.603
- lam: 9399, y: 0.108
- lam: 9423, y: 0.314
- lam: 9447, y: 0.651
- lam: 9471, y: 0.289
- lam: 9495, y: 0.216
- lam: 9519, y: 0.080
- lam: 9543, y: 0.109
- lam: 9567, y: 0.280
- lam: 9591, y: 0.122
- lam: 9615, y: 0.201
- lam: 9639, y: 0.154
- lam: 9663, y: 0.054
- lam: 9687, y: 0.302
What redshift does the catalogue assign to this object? 0.756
